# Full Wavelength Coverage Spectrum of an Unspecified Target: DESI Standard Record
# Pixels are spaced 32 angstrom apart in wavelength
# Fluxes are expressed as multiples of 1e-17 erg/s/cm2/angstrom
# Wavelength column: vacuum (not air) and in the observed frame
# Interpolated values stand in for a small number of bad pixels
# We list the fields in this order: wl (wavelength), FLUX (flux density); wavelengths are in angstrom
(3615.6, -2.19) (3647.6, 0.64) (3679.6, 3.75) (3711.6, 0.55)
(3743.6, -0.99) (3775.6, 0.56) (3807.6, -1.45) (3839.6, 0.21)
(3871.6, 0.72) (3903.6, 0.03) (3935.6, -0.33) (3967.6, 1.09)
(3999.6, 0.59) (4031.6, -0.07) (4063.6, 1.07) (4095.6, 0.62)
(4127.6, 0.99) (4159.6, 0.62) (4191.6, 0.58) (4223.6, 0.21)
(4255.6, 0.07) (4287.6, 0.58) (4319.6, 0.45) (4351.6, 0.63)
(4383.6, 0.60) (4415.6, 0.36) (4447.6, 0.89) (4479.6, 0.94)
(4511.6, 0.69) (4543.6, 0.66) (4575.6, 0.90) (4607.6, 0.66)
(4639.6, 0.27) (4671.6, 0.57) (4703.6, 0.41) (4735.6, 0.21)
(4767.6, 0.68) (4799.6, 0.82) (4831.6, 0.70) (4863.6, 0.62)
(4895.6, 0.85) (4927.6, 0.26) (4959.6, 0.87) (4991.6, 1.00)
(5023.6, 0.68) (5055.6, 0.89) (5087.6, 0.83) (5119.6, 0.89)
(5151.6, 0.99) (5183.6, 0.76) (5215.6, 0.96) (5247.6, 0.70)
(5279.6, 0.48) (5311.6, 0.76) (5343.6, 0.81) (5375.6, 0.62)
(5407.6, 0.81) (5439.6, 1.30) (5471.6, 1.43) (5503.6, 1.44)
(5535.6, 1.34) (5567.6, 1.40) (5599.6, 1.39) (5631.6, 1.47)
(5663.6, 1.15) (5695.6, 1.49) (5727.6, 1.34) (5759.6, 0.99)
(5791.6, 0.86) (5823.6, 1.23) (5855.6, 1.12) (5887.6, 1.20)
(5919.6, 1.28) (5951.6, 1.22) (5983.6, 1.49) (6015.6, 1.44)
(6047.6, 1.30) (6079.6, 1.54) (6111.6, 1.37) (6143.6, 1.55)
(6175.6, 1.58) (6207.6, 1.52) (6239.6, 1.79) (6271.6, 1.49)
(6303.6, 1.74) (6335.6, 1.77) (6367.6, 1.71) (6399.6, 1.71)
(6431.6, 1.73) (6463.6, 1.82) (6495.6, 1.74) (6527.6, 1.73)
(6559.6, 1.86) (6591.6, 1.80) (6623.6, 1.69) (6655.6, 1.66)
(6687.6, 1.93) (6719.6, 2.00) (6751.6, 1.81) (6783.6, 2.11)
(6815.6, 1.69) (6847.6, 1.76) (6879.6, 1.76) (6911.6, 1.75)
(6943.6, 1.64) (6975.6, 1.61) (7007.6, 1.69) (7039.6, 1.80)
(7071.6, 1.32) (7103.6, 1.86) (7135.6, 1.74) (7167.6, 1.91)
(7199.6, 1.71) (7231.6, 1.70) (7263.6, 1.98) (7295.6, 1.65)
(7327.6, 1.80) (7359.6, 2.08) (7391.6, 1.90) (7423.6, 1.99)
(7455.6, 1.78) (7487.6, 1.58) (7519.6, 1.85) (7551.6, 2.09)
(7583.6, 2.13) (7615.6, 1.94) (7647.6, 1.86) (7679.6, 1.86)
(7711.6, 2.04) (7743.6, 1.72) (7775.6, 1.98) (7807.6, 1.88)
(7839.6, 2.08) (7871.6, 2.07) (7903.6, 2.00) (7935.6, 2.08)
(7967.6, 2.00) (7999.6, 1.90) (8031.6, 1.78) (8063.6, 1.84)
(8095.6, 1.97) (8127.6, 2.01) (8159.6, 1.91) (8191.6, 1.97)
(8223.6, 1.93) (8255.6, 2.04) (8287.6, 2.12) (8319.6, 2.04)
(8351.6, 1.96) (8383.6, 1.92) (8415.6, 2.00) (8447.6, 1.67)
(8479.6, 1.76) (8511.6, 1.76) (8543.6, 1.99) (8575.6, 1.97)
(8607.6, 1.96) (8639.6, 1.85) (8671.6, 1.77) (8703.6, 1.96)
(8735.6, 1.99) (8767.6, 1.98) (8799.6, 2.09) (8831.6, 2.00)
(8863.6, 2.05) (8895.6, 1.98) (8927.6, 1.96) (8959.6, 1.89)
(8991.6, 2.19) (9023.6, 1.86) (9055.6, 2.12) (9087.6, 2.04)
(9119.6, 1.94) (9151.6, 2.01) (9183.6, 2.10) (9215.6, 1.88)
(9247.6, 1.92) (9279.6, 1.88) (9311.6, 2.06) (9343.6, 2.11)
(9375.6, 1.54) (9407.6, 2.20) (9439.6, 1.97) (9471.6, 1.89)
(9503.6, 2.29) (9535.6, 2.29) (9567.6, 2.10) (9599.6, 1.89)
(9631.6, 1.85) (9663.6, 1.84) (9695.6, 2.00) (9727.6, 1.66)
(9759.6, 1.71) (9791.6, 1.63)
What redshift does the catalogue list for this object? 0.37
